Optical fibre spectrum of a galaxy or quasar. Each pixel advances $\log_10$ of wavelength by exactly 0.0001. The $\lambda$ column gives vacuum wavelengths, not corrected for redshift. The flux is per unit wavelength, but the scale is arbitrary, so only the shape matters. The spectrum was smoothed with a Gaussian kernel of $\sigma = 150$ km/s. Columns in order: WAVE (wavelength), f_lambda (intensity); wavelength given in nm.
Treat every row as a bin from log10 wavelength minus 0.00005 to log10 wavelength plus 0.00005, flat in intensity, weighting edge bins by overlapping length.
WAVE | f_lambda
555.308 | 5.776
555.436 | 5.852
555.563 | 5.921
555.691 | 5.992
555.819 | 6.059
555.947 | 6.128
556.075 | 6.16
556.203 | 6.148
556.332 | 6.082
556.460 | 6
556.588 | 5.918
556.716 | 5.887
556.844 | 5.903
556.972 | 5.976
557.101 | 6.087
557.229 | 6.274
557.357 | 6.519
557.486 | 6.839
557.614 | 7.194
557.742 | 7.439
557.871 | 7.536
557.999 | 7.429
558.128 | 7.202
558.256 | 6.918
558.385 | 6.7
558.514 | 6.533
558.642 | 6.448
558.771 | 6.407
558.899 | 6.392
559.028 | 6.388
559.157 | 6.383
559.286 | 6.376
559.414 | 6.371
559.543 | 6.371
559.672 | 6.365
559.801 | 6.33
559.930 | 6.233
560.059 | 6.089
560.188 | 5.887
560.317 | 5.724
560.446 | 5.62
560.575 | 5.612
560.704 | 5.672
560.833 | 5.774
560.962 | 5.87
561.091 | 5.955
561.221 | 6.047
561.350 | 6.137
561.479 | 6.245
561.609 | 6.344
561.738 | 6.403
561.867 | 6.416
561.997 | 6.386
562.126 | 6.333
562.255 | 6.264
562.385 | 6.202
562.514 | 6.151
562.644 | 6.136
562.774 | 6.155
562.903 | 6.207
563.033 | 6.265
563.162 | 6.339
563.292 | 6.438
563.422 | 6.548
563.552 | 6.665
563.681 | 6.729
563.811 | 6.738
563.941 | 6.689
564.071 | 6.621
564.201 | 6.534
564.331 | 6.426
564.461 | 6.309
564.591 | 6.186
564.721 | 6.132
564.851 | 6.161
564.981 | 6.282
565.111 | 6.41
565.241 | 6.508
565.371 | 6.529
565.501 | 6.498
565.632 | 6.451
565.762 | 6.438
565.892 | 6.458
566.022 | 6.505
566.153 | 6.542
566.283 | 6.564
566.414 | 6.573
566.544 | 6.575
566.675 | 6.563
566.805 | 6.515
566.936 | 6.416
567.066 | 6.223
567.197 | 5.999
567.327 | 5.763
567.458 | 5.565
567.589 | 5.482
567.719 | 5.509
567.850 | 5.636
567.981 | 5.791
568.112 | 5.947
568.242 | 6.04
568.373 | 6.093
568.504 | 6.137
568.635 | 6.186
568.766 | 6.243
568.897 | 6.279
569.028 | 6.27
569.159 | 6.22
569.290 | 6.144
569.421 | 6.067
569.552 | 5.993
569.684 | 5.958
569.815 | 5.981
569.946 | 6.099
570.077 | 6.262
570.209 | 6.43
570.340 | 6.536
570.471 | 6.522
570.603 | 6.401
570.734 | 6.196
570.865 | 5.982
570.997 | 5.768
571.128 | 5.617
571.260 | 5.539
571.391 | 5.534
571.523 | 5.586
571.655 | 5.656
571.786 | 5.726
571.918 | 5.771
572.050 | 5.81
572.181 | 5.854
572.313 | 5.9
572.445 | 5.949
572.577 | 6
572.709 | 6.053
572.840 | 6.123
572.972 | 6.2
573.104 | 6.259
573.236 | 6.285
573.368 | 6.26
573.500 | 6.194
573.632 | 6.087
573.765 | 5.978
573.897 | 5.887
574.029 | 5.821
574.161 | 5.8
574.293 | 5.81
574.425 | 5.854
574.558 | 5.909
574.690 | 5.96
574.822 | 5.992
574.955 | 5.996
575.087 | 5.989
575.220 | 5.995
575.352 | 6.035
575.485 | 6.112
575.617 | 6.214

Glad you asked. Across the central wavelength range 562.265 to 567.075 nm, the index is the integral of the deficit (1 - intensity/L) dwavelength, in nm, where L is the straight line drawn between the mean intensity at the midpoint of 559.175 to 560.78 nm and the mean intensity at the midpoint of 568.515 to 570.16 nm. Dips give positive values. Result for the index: -0.25 nm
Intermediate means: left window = 6.06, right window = 6.14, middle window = 6.42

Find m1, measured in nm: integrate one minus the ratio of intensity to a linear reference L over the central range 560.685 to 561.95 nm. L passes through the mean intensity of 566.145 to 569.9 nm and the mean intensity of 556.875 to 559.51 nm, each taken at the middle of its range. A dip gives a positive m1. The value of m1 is 0.07 nm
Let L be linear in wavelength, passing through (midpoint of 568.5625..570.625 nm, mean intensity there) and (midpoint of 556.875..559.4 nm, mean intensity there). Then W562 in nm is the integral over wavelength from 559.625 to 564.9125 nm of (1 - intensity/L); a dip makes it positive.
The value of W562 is 0.225 nm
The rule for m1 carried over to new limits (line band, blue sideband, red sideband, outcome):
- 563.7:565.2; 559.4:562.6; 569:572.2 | -0.09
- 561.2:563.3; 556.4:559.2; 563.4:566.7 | 0.08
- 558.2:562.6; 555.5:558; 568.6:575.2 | 0.04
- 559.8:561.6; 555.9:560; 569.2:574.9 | 0.12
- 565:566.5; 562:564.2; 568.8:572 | -0.05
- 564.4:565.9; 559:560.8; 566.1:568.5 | -0.06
